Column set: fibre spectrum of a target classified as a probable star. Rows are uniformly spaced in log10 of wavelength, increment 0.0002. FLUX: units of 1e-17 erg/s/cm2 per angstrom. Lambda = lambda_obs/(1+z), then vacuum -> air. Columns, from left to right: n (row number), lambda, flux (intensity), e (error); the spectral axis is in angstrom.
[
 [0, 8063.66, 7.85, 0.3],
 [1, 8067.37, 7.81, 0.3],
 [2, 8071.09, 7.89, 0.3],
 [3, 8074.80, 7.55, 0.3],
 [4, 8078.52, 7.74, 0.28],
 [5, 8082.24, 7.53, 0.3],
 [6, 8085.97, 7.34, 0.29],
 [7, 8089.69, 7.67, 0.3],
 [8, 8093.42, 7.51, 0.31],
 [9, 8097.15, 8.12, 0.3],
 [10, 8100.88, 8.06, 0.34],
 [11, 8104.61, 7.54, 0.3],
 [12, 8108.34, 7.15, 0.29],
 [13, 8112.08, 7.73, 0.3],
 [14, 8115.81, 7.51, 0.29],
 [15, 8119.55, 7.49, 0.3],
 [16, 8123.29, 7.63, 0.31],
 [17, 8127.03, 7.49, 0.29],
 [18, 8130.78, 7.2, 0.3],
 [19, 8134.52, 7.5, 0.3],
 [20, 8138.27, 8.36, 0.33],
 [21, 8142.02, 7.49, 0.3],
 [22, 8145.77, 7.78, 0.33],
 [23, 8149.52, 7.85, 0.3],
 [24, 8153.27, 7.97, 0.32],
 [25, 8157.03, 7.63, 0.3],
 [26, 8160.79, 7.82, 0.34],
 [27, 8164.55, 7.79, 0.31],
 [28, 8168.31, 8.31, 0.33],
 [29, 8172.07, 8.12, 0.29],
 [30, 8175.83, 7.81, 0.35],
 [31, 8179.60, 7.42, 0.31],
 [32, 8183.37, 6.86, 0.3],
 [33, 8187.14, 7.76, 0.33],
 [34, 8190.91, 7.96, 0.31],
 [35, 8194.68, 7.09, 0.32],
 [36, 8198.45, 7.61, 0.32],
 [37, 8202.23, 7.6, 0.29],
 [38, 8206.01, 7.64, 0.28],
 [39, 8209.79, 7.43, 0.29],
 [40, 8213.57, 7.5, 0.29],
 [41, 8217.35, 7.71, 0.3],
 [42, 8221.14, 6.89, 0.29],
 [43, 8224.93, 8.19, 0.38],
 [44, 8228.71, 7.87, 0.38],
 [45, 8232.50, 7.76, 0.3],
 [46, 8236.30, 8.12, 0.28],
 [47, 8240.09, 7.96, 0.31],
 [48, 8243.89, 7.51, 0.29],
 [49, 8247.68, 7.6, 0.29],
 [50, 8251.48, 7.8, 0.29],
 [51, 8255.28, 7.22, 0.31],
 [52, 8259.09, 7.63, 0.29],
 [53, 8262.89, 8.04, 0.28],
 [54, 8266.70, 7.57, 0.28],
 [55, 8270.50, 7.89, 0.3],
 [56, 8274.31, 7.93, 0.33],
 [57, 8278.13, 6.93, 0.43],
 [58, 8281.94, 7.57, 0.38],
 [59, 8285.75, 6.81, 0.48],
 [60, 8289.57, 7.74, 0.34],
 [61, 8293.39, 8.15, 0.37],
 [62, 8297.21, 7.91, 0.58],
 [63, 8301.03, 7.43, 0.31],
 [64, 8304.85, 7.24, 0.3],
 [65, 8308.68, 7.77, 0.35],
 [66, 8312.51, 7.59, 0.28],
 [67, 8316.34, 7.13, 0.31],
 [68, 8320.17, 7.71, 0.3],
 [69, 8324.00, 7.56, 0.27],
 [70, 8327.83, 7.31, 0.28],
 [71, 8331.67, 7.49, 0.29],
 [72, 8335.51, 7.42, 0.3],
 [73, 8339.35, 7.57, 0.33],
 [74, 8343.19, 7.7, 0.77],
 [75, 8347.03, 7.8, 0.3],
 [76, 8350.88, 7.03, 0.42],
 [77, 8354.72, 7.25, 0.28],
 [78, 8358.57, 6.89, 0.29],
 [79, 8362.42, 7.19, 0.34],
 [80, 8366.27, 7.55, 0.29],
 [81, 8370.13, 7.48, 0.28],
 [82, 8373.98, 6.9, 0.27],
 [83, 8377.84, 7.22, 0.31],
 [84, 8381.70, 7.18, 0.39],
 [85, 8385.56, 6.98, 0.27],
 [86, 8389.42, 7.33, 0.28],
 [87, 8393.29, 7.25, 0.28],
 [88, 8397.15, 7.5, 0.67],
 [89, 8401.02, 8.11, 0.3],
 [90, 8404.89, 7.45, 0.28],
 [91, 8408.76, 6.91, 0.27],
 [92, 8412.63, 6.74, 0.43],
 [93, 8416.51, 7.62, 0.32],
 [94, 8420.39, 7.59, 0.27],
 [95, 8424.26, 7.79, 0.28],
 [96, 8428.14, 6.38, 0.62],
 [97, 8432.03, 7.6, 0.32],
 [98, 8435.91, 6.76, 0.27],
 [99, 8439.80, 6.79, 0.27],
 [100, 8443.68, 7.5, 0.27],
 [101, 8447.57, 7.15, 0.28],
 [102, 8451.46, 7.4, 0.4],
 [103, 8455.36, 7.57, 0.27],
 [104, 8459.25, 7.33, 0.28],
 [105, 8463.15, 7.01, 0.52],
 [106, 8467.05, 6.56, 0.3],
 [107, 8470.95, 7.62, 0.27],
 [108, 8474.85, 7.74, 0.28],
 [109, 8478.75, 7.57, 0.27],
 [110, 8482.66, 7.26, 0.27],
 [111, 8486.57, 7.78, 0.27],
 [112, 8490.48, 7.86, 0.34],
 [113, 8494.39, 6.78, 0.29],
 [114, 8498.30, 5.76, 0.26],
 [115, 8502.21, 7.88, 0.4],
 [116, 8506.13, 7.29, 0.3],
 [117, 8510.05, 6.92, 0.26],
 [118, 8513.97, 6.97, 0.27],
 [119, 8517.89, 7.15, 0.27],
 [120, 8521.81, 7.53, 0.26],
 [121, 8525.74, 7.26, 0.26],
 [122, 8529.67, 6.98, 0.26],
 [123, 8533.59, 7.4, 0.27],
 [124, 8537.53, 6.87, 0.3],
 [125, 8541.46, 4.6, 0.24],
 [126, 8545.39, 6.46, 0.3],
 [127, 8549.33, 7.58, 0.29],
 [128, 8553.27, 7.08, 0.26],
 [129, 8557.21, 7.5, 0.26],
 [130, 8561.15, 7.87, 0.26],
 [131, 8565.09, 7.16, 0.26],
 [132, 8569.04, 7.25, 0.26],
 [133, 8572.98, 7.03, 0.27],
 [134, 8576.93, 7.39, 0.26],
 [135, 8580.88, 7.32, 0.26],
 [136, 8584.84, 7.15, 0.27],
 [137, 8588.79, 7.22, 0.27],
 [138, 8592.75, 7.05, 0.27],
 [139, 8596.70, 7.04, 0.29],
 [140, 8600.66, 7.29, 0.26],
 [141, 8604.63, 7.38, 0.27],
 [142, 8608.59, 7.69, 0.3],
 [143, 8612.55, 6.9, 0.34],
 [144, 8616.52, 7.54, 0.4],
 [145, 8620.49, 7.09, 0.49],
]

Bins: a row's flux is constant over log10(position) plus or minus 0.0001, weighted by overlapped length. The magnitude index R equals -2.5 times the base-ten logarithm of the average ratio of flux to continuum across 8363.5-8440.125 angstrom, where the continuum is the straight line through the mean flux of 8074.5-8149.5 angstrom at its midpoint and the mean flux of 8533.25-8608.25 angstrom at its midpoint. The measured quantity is 0.00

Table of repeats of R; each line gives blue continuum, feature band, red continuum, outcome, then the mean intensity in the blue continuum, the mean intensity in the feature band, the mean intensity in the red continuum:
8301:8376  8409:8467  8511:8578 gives 0.01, 7.4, 7.2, 7.06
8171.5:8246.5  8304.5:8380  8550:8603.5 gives 0.02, 7.63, 7.39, 7.27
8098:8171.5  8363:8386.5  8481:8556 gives 0.01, 7.71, 7.23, 7.02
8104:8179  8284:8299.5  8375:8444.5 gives -0.03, 7.71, 7.65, 7.25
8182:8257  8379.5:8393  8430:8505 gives 0.03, 7.61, 7.17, 7.26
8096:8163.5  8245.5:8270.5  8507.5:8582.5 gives -0.02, 7.68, 7.66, 7.07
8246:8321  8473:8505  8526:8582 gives -0.02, 7.58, 7.33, 7.04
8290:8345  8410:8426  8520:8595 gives -0.01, 7.57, 7.41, 7.09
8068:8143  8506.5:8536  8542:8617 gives 0.01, 7.63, 7.17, 7.2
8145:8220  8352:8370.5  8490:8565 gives 0.01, 7.67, 7.24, 7.03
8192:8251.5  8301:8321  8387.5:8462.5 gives 0.00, 7.64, 7.47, 7.3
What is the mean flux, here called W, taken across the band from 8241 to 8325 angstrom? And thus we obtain 7.58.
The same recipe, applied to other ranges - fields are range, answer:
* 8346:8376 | 7.24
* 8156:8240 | 7.68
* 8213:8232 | 7.65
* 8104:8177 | 7.71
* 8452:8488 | 7.38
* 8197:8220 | 7.56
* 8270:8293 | 7.5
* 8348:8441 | 7.24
